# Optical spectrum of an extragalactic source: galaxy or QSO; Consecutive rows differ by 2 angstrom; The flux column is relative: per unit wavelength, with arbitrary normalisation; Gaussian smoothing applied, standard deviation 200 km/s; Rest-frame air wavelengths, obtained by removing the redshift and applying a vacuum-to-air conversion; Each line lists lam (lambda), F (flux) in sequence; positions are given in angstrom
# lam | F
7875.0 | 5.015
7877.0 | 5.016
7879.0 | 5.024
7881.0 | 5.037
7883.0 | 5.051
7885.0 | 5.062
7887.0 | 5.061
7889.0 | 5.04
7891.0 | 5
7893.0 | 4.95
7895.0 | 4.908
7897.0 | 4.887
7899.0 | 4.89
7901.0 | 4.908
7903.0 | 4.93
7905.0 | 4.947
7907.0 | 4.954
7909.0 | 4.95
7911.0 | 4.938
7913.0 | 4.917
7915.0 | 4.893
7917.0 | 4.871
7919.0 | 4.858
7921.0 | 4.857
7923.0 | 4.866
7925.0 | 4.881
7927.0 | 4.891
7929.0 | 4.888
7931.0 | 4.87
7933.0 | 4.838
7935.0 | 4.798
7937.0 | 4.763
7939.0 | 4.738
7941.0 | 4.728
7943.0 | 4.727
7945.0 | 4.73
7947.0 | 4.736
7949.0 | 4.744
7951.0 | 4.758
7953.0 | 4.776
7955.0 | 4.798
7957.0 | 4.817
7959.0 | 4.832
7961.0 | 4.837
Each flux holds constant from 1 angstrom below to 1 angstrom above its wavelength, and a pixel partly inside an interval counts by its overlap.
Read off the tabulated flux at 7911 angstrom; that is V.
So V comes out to 4.938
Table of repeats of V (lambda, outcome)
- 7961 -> 4.837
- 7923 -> 4.866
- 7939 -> 4.738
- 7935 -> 4.798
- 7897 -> 4.887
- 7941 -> 4.728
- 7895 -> 4.908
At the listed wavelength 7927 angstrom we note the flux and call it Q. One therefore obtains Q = 4.891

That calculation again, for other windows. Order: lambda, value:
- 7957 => 4.817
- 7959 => 4.832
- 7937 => 4.763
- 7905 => 4.947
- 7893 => 4.95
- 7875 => 5.015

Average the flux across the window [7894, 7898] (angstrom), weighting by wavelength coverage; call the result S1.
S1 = 4.9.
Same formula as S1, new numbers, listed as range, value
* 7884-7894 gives 5.02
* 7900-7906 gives 4.93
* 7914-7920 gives 4.87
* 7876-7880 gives 5.02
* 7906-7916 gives 4.93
